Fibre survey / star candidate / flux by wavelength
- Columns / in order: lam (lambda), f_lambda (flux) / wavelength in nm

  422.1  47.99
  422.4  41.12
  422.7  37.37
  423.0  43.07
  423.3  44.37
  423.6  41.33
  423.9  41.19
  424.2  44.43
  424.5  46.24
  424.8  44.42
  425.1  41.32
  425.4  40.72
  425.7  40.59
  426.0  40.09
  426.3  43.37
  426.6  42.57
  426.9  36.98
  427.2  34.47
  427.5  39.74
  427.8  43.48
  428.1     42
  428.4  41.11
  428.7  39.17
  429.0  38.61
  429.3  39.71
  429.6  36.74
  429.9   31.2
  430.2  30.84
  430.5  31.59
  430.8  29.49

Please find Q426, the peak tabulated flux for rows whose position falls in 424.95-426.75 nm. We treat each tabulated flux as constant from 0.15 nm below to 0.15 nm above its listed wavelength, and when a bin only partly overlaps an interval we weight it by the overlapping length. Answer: 43.37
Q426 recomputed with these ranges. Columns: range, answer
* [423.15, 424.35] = 44.43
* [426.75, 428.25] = 43.48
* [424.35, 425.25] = 46.24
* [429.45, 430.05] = 36.74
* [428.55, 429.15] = 39.17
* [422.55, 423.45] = 44.37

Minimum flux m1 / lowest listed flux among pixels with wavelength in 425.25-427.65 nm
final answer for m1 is 34.47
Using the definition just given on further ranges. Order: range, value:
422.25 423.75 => 37.37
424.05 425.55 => 40.72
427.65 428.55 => 41.11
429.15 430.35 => 30.84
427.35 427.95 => 39.74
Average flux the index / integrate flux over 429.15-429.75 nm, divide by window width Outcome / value 38.2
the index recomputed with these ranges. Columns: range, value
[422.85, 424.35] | 42.9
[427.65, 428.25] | 42.7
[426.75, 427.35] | 35.7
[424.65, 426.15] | 41.4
